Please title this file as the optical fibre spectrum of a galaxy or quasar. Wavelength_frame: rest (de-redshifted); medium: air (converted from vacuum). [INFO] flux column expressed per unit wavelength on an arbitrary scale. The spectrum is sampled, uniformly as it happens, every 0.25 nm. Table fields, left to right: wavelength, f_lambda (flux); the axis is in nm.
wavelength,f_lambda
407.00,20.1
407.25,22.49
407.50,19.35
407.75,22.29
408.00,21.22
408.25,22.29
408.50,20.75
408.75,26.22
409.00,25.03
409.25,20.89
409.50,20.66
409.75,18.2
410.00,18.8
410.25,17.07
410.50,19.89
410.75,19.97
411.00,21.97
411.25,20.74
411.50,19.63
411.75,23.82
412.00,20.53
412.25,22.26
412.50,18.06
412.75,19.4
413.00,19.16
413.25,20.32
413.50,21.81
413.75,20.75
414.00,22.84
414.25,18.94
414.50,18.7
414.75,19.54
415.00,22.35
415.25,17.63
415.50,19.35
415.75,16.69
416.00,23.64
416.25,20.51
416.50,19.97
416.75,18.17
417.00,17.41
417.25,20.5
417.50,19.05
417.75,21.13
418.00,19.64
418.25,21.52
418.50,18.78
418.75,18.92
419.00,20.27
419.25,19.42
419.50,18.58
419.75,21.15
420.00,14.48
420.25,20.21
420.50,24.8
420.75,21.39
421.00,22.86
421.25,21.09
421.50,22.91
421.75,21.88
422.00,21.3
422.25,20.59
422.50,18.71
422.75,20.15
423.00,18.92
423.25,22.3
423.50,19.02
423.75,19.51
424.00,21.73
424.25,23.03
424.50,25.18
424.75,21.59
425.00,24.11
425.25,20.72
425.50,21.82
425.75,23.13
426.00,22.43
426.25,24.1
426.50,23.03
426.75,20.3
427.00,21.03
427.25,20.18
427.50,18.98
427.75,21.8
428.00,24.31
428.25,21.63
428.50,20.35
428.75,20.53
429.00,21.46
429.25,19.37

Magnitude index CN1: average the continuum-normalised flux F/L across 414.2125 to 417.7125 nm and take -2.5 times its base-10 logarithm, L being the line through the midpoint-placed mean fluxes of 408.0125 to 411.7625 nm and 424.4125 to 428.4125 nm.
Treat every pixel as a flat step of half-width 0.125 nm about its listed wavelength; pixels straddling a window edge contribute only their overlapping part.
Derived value 0.10 mag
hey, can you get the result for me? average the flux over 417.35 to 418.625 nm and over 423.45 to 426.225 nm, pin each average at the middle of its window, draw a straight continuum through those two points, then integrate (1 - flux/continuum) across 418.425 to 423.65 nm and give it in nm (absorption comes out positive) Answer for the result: 0.15 nm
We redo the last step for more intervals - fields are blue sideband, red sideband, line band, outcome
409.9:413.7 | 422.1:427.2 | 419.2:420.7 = 0.09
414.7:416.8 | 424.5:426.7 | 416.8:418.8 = 0.08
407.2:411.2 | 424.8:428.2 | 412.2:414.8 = 0.14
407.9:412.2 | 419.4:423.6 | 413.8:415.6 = 0.08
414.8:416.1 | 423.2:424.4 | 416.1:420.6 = 0.13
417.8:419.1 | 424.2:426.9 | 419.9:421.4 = -0.01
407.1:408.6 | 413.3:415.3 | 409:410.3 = 0.08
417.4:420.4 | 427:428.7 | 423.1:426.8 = -0.27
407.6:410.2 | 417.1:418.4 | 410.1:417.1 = 0.27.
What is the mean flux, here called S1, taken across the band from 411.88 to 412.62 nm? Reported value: 20.3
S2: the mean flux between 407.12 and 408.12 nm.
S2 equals 21.3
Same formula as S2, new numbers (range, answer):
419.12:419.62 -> 19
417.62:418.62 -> 20.3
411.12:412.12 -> 21.2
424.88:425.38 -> 22.4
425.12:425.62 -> 21.3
